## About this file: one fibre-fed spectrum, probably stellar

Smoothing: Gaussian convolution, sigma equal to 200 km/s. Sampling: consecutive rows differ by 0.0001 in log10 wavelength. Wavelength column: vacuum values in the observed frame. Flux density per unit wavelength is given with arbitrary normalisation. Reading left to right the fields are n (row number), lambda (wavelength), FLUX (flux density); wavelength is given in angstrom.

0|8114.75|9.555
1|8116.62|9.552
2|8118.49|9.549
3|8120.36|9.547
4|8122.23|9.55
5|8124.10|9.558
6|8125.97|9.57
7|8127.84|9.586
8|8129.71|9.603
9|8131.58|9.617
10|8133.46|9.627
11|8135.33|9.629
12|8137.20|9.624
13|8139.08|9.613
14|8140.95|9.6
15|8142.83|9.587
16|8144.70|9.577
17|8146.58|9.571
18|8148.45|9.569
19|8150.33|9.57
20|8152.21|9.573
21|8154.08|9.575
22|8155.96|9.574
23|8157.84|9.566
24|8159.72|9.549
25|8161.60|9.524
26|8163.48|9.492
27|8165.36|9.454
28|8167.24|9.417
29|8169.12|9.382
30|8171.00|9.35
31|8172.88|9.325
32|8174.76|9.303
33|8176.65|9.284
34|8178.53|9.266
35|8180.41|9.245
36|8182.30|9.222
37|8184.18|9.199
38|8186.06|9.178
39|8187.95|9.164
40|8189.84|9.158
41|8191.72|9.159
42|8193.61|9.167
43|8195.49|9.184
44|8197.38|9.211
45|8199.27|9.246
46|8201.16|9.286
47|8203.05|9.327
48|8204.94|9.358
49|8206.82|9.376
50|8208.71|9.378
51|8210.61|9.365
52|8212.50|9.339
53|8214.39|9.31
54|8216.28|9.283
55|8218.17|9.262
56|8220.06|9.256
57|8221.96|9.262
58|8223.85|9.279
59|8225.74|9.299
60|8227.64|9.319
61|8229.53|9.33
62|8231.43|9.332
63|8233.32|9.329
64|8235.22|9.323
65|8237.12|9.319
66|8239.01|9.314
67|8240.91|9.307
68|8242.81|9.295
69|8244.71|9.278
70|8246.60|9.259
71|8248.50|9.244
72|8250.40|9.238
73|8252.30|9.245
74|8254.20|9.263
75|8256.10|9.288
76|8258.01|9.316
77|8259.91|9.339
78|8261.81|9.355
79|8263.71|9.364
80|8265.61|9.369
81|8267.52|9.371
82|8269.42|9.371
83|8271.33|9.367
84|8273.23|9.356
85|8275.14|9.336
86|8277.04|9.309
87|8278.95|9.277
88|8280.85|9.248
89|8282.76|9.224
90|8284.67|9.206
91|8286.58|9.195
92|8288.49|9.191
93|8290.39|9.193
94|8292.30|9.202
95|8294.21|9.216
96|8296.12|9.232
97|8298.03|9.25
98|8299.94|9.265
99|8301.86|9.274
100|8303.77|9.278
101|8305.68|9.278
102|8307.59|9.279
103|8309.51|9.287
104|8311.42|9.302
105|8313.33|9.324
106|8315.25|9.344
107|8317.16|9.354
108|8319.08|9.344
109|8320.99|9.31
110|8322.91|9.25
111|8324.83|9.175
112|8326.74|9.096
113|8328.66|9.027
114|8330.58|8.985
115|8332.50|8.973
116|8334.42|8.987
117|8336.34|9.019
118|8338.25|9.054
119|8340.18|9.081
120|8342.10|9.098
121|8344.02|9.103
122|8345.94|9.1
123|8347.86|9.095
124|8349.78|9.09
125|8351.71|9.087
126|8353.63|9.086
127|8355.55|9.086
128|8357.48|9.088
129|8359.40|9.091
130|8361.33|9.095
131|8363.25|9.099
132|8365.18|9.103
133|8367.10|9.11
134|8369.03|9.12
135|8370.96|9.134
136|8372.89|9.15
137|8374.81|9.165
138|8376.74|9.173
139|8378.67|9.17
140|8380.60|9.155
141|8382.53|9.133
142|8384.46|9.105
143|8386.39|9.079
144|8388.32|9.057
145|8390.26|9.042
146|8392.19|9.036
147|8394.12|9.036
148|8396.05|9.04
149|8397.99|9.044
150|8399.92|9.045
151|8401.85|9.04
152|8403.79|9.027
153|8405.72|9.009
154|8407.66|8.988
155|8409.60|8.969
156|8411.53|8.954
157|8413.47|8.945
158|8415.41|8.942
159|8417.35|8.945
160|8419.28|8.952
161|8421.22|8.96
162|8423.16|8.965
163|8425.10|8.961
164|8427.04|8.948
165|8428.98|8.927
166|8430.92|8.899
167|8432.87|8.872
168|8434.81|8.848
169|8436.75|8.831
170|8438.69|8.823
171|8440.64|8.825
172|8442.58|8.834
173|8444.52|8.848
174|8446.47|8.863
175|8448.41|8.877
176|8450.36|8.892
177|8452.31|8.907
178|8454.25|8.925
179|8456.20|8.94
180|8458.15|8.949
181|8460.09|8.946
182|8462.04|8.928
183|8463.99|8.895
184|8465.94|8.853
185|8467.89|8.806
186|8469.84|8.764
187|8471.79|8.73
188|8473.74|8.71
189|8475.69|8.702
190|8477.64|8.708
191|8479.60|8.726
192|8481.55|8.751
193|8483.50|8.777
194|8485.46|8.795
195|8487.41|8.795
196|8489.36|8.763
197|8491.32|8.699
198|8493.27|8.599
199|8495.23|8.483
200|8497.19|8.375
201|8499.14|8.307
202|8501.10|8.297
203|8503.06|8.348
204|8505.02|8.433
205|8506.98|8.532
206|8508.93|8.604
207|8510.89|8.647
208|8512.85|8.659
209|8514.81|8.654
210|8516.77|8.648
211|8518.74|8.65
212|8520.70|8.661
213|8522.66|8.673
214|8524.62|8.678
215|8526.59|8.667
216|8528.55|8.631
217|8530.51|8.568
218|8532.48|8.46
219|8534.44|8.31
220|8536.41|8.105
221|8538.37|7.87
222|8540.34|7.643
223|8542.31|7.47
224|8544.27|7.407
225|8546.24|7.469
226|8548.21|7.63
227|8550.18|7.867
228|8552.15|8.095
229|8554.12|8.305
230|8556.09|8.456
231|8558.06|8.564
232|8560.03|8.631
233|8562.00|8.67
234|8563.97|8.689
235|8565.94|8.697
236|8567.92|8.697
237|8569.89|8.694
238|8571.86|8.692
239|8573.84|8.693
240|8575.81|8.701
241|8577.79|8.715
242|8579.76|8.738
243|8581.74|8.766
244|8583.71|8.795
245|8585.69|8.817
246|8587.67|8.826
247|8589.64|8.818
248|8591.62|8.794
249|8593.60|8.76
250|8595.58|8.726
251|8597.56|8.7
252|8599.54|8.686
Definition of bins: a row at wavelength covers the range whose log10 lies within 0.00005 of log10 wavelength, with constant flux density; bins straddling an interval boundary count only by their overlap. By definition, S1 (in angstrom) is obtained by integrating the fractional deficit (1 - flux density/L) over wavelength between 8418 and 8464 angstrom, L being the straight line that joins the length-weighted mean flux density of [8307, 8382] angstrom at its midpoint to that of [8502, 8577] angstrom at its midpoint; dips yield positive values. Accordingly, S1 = -0.69 angstrom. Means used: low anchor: 9.14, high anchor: 8.39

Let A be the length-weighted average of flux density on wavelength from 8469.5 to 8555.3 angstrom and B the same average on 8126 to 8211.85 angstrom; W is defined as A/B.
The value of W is 0.89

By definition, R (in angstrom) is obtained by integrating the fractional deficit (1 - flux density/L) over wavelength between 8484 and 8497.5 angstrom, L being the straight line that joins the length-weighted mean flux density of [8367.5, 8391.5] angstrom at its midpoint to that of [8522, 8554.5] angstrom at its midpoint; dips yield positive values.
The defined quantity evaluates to -0.4 angstrom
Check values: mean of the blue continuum 9.12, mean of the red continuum 8.1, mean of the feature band 8.66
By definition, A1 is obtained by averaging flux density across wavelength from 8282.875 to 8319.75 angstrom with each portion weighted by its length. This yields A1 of 9.26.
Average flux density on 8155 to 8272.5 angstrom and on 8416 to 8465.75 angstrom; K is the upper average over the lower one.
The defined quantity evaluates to 1.0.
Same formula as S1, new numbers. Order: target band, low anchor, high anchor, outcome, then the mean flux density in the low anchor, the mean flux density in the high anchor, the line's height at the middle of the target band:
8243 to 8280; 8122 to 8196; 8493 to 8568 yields -0.7 angstrom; 9.44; 8.36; 9.14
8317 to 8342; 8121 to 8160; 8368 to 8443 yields 0.1 angstrom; 9.59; 9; 9.17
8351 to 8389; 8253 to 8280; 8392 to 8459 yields -0.2 angstrom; 9.33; 8.94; 9.08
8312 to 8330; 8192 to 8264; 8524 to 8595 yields -0.4 angstrom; 9.29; 8.43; 9.05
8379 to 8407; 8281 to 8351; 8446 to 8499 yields -0.2 angstrom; 9.18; 8.78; 8.98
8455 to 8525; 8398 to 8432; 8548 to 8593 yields 0.9 angstrom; 8.97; 8.6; 8.79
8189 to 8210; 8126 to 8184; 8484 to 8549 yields 0.2 angstrom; 9.49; 8.38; 9.36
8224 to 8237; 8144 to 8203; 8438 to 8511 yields -0.1 angstrom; 9.36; 8.73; 9.24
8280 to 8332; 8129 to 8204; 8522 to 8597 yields -0.9 angstrom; 9.41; 8.44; 9.07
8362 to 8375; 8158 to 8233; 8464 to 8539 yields -0.3 angstrom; 9.31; 8.6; 8.91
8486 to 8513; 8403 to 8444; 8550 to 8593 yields 0.7 angstrom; 8.92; 8.64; 8.78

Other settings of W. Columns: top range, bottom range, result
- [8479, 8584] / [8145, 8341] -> 0.91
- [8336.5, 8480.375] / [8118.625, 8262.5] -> 0.96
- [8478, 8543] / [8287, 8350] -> 0.93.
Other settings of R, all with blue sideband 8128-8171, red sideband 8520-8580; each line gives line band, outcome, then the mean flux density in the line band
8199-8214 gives 0.1 angstrom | 9.34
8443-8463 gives -0.6 angstrom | 8.91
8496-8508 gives 0.2 angstrom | 8.39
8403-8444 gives -0.9 angstrom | 8.92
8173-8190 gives 0.4 angstrom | 9.23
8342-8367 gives -0.4 angstrom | 9.1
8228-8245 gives 0.0 angstrom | 9.31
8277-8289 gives -0.1 angstrom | 9.23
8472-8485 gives -0.2 angstrom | 8.73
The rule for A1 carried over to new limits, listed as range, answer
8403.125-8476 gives 8.9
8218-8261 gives 9.29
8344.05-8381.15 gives 9.12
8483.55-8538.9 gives 8.54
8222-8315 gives 9.29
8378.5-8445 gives 8.98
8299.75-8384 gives 9.15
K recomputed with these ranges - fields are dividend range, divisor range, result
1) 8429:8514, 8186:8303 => 0.94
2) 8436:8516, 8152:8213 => 0.93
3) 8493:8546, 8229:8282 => 0.90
